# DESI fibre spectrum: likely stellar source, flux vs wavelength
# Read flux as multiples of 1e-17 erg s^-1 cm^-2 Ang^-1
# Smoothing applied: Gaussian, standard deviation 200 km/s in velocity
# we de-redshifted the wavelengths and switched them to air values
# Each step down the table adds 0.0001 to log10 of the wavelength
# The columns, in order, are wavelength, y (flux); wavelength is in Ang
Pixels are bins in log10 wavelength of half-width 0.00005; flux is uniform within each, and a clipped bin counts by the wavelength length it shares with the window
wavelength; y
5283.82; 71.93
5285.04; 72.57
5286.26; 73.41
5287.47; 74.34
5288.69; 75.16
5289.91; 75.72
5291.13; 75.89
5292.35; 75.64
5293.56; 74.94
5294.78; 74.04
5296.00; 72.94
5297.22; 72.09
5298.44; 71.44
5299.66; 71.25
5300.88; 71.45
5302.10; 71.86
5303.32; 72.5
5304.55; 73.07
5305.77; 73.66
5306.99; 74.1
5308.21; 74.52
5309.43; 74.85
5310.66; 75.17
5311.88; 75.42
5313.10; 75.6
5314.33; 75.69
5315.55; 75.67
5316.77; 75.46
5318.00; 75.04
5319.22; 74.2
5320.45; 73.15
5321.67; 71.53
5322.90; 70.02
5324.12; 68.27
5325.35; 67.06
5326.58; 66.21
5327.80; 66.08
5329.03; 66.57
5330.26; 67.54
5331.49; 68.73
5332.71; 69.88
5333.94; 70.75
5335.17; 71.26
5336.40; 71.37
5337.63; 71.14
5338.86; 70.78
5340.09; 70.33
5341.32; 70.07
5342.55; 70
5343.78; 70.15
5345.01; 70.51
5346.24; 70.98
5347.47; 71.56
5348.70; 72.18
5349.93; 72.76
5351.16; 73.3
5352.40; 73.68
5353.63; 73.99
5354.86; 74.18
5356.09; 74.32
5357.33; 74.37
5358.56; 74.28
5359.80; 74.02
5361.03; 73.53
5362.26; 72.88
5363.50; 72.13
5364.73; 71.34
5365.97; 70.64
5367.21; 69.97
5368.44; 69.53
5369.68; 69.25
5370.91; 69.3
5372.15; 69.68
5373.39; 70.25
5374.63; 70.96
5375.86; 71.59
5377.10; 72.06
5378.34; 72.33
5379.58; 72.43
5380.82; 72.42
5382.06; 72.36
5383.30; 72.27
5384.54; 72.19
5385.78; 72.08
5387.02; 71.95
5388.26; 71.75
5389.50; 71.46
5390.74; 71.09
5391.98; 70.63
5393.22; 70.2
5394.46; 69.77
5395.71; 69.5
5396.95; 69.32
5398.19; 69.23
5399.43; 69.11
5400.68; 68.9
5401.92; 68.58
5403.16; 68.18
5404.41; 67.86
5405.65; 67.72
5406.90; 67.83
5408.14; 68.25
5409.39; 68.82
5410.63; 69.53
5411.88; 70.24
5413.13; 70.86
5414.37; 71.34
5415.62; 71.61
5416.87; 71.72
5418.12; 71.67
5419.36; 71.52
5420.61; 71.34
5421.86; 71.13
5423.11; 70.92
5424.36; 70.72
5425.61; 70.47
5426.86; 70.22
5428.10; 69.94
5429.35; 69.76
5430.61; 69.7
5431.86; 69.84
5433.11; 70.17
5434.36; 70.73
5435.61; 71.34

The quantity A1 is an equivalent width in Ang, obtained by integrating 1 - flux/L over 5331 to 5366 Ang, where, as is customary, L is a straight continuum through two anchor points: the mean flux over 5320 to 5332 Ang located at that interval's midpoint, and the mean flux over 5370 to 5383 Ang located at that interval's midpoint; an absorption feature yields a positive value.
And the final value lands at -1.1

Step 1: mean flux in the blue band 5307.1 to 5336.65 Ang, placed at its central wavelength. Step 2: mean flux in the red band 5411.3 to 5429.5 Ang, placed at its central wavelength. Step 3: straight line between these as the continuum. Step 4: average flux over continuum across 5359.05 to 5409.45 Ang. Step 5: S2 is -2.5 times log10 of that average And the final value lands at 0.010 mag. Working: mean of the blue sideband 71.7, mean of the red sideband 70.9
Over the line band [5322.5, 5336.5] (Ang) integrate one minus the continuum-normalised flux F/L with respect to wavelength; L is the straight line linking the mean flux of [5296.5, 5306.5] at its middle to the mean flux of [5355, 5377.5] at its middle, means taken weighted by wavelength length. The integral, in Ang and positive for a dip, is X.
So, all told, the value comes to 0.7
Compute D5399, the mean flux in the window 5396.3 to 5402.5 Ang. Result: 69.1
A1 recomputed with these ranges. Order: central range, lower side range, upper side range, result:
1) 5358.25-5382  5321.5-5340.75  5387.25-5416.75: -0.69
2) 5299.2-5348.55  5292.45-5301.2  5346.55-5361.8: 1.06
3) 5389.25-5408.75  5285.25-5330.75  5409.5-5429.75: 0.54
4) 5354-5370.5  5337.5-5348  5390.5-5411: -0.53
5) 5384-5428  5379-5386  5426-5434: 0.57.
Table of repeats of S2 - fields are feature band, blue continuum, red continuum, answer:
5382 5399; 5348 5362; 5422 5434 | 0.02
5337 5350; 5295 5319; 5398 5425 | 0.02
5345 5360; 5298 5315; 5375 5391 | -0.01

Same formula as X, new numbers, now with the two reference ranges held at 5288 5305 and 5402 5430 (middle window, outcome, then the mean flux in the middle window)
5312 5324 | -0.2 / 73.9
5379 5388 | -0.2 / 72.2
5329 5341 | 0.4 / 70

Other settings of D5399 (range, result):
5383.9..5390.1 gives 71.9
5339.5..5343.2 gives 70.1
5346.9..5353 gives 72.7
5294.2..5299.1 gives 72.6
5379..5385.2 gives 72.3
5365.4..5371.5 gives 69.8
